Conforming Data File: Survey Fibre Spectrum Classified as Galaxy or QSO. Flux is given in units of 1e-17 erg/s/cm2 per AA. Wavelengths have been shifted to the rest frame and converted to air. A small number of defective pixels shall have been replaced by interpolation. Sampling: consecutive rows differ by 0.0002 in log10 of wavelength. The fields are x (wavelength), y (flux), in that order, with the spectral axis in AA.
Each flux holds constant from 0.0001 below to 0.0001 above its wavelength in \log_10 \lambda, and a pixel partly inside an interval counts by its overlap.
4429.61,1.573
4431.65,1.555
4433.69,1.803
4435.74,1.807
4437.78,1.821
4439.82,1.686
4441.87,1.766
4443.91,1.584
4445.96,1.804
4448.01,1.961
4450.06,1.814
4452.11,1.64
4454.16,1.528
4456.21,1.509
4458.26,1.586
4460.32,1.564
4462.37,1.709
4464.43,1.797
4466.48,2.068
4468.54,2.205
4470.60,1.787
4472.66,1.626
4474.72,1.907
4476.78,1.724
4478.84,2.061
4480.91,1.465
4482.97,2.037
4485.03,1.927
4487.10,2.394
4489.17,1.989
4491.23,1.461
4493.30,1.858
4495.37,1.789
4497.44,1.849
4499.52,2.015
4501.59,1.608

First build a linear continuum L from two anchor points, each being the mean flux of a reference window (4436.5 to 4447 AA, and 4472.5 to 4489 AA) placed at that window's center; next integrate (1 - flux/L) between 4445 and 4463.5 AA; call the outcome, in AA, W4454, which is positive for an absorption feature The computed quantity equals 1.14 AA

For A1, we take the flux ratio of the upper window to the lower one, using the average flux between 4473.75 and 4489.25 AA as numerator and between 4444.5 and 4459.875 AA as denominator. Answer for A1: 1.1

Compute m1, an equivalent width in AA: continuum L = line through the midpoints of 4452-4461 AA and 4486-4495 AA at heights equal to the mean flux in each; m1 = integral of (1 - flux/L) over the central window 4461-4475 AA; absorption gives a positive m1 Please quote -1.53 AA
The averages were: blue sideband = 1.56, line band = 1.86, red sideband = 1.92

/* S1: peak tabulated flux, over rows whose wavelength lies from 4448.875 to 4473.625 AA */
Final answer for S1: 2.205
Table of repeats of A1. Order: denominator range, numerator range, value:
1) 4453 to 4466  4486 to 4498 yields 1.16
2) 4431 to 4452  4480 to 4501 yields 1.07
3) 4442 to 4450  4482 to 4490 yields 1.17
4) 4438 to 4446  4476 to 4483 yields 1.05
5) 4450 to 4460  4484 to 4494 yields 1.21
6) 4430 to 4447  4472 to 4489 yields 1.11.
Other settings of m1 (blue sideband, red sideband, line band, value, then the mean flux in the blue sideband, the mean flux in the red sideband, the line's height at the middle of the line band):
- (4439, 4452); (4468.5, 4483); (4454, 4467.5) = 0.74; 1.76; 1.81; 1.79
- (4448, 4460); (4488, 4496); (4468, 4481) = -0.90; 1.64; 1.78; 1.72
